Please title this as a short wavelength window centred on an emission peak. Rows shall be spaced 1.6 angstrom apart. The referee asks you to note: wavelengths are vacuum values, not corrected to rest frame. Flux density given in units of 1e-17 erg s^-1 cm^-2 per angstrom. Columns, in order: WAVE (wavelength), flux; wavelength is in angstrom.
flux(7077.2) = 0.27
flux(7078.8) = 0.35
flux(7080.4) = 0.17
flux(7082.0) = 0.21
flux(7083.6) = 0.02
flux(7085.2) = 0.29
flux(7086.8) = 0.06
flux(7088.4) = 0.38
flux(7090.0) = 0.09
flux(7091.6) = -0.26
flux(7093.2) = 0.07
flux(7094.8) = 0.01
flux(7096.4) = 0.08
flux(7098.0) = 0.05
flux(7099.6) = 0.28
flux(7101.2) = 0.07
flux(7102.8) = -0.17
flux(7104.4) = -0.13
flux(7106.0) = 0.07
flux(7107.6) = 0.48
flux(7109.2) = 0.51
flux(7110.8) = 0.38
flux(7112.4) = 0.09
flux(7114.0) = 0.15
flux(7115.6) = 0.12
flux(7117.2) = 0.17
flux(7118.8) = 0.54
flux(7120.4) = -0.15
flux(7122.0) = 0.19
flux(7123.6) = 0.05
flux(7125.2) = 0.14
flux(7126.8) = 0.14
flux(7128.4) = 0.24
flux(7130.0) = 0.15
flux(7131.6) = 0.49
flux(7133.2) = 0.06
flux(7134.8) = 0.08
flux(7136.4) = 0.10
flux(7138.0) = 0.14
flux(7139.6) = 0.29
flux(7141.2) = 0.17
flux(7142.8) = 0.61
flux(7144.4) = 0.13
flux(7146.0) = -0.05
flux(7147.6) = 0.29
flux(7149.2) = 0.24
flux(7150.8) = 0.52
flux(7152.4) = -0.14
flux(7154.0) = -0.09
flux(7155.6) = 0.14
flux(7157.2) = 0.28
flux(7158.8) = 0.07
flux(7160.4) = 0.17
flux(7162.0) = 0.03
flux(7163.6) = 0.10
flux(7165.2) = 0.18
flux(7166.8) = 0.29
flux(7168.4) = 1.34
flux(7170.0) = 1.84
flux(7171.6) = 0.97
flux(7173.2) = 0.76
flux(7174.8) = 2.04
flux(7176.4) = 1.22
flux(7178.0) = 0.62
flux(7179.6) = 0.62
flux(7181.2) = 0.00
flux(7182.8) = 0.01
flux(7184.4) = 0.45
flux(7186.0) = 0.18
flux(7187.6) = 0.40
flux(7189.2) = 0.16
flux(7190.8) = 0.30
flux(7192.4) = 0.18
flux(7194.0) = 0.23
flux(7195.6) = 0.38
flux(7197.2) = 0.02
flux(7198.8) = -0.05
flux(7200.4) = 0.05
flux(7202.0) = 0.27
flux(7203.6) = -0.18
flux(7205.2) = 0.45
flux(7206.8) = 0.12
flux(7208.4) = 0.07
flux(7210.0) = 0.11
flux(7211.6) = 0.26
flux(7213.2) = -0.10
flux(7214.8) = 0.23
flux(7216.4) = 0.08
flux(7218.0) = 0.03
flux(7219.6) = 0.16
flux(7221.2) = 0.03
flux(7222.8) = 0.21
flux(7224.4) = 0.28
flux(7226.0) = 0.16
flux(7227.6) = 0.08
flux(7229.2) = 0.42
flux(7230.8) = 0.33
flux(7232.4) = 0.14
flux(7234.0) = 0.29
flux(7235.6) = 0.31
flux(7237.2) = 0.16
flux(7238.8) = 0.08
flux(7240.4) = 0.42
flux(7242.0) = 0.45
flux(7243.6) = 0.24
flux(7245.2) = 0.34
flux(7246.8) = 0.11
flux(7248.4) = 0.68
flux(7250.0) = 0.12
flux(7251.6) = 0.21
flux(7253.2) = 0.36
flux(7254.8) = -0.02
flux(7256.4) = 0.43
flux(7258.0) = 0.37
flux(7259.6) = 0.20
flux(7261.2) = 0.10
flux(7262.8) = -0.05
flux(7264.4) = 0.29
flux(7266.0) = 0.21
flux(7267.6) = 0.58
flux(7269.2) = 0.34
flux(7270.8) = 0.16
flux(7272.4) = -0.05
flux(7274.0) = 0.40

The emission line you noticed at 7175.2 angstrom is [O II] 3727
